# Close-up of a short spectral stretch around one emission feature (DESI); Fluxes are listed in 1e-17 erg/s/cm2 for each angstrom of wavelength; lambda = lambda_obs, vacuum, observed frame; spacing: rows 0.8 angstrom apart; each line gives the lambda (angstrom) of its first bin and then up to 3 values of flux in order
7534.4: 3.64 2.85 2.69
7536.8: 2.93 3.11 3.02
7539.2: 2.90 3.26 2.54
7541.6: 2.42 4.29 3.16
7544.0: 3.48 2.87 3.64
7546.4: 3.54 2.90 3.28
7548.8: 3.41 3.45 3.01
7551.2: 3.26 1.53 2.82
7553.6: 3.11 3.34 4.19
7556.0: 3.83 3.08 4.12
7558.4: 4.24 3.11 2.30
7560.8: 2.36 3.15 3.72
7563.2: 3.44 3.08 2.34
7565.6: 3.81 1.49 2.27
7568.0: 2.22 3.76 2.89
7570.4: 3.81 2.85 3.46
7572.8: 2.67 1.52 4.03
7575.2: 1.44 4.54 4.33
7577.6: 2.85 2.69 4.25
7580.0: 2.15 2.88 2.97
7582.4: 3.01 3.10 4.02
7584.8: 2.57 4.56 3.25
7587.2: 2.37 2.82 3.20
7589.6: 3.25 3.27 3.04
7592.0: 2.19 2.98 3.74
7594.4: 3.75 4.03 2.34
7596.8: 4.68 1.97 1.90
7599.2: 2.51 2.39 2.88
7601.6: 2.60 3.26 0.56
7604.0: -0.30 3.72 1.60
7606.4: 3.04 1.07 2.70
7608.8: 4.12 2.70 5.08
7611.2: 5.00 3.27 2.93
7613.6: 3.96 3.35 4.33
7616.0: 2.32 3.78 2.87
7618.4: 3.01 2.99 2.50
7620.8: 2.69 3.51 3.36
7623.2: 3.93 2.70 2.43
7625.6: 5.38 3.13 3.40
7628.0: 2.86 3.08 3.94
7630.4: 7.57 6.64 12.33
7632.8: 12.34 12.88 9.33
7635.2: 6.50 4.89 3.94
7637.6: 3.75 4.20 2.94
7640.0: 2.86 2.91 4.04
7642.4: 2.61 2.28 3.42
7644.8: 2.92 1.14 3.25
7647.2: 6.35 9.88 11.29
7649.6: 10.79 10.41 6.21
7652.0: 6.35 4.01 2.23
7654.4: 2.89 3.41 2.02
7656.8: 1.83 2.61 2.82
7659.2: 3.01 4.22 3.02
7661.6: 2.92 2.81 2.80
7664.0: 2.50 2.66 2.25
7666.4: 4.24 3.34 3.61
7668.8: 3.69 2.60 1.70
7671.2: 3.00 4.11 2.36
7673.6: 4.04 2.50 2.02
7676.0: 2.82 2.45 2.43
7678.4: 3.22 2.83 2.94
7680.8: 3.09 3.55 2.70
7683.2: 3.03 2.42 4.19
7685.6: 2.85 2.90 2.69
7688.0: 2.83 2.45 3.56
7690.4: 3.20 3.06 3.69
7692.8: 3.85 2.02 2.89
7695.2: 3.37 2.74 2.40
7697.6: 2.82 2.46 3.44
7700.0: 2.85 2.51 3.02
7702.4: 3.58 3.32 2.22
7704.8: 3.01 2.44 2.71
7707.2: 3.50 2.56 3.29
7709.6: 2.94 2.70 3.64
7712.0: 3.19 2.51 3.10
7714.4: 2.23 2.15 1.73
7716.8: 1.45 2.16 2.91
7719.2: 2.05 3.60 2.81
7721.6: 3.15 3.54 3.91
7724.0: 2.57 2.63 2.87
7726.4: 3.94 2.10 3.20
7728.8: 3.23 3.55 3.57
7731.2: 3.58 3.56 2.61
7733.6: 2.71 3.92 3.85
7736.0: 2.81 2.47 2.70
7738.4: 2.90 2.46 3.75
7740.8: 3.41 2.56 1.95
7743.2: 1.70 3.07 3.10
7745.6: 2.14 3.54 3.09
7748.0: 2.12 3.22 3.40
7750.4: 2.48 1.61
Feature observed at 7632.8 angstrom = [S II]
